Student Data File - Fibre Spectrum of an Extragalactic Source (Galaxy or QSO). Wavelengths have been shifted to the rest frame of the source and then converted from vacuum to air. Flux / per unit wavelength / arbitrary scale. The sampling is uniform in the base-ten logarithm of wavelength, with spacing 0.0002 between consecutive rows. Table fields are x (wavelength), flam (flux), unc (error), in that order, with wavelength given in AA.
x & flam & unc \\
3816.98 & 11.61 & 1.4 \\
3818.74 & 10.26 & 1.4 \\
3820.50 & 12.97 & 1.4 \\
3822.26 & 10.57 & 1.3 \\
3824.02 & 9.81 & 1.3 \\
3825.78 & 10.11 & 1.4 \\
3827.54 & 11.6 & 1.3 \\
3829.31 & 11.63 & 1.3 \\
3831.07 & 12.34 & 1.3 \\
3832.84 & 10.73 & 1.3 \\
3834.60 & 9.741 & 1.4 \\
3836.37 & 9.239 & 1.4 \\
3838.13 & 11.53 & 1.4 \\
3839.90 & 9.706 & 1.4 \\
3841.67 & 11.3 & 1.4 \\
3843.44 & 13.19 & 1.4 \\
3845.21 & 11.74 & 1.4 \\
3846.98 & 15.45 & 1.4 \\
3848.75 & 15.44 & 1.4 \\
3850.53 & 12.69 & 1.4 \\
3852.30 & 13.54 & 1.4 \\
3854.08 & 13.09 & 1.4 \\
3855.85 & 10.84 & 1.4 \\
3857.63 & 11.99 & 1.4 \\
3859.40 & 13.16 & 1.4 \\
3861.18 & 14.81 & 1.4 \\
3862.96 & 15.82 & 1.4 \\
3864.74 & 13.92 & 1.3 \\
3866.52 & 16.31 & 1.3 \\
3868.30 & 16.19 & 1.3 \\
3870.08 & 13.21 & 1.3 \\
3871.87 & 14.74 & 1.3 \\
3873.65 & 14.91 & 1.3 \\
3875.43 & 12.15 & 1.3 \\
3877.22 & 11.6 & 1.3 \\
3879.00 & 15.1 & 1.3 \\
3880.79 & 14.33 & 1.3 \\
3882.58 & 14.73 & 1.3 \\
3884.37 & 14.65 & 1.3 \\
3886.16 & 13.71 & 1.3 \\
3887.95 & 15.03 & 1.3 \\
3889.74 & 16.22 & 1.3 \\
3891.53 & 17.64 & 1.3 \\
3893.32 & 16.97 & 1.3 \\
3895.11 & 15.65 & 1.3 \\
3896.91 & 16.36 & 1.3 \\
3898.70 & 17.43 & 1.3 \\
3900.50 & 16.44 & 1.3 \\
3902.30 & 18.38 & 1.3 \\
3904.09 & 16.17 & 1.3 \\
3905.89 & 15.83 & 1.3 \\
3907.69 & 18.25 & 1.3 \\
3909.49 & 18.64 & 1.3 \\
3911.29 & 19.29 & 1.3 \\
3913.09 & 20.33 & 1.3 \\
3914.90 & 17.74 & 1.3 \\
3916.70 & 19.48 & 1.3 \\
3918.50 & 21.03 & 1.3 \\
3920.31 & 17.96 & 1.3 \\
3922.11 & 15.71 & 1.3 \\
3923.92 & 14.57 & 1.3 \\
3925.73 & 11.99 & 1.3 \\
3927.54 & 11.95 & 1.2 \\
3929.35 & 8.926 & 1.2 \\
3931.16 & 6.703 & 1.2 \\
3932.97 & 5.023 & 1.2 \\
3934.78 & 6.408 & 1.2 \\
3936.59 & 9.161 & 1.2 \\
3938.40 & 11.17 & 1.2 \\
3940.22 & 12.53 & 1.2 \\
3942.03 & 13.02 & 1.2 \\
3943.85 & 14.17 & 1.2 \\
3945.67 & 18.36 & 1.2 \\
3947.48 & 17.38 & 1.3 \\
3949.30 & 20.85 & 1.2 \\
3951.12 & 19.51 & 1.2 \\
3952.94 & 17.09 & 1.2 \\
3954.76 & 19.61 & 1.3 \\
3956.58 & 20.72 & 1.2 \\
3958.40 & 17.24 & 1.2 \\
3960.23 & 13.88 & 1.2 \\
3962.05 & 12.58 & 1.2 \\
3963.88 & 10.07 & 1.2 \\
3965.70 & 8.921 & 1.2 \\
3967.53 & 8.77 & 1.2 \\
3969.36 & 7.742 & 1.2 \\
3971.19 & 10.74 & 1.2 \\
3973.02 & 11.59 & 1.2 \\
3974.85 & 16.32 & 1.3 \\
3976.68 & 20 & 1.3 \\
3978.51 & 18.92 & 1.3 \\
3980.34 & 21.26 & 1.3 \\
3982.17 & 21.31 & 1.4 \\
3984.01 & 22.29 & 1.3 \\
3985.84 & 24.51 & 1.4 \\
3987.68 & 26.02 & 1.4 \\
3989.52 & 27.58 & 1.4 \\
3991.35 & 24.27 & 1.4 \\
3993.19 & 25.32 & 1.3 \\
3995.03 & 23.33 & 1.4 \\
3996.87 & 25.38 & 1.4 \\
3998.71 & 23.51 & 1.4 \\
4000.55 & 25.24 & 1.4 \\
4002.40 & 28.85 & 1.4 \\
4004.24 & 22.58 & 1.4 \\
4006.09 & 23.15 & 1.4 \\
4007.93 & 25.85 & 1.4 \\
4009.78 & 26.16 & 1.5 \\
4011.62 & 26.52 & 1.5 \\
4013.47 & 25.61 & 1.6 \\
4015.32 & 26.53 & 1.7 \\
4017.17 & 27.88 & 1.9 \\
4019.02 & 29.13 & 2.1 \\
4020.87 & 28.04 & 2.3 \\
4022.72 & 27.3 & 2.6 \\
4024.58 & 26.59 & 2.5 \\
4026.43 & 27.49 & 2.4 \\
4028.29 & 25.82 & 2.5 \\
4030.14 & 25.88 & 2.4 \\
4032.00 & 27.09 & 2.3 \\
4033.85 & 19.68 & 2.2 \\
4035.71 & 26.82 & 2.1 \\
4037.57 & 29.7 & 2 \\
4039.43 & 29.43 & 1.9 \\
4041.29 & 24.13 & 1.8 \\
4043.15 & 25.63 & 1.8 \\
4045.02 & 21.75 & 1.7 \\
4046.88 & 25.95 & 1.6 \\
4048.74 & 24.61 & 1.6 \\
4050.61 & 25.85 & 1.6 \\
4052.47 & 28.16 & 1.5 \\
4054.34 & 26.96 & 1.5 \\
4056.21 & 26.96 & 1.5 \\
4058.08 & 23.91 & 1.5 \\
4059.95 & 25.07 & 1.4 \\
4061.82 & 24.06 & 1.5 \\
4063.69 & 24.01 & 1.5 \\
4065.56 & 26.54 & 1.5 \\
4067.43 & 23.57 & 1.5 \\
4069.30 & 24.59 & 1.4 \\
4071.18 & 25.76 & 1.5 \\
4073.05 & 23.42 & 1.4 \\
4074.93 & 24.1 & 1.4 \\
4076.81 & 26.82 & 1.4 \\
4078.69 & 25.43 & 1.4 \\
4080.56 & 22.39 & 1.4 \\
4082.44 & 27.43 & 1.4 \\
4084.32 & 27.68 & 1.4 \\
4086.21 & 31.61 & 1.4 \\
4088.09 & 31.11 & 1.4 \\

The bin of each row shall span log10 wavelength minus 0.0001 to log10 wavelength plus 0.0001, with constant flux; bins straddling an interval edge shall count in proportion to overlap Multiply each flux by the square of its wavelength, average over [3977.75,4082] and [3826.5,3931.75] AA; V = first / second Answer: 1.89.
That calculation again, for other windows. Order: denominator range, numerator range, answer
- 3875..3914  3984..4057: 1.70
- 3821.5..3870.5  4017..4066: 2.30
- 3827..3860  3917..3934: 1.11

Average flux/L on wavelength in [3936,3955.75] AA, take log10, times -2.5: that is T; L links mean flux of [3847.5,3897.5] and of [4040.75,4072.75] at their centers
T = 0.18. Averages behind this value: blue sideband 14.5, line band 15.8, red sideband 25.1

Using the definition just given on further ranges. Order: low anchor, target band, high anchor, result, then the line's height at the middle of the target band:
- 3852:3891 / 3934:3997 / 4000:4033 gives 0.29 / 22.1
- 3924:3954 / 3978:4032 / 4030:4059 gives -0.21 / 20.9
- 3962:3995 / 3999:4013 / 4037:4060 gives -0.20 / 21.1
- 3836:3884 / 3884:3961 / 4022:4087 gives 0.11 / 17.4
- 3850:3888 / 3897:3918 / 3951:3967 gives -0.24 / 14.4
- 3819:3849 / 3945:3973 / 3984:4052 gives 0.38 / 21.2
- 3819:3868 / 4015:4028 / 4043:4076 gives -0.20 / 22.8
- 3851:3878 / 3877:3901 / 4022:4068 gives -0.01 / 15.4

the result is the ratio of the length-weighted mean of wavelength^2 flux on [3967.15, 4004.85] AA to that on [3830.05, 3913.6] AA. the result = 1.5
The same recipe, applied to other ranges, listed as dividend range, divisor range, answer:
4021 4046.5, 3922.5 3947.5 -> 2.39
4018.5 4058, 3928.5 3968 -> 2.06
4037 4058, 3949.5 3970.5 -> 1.90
